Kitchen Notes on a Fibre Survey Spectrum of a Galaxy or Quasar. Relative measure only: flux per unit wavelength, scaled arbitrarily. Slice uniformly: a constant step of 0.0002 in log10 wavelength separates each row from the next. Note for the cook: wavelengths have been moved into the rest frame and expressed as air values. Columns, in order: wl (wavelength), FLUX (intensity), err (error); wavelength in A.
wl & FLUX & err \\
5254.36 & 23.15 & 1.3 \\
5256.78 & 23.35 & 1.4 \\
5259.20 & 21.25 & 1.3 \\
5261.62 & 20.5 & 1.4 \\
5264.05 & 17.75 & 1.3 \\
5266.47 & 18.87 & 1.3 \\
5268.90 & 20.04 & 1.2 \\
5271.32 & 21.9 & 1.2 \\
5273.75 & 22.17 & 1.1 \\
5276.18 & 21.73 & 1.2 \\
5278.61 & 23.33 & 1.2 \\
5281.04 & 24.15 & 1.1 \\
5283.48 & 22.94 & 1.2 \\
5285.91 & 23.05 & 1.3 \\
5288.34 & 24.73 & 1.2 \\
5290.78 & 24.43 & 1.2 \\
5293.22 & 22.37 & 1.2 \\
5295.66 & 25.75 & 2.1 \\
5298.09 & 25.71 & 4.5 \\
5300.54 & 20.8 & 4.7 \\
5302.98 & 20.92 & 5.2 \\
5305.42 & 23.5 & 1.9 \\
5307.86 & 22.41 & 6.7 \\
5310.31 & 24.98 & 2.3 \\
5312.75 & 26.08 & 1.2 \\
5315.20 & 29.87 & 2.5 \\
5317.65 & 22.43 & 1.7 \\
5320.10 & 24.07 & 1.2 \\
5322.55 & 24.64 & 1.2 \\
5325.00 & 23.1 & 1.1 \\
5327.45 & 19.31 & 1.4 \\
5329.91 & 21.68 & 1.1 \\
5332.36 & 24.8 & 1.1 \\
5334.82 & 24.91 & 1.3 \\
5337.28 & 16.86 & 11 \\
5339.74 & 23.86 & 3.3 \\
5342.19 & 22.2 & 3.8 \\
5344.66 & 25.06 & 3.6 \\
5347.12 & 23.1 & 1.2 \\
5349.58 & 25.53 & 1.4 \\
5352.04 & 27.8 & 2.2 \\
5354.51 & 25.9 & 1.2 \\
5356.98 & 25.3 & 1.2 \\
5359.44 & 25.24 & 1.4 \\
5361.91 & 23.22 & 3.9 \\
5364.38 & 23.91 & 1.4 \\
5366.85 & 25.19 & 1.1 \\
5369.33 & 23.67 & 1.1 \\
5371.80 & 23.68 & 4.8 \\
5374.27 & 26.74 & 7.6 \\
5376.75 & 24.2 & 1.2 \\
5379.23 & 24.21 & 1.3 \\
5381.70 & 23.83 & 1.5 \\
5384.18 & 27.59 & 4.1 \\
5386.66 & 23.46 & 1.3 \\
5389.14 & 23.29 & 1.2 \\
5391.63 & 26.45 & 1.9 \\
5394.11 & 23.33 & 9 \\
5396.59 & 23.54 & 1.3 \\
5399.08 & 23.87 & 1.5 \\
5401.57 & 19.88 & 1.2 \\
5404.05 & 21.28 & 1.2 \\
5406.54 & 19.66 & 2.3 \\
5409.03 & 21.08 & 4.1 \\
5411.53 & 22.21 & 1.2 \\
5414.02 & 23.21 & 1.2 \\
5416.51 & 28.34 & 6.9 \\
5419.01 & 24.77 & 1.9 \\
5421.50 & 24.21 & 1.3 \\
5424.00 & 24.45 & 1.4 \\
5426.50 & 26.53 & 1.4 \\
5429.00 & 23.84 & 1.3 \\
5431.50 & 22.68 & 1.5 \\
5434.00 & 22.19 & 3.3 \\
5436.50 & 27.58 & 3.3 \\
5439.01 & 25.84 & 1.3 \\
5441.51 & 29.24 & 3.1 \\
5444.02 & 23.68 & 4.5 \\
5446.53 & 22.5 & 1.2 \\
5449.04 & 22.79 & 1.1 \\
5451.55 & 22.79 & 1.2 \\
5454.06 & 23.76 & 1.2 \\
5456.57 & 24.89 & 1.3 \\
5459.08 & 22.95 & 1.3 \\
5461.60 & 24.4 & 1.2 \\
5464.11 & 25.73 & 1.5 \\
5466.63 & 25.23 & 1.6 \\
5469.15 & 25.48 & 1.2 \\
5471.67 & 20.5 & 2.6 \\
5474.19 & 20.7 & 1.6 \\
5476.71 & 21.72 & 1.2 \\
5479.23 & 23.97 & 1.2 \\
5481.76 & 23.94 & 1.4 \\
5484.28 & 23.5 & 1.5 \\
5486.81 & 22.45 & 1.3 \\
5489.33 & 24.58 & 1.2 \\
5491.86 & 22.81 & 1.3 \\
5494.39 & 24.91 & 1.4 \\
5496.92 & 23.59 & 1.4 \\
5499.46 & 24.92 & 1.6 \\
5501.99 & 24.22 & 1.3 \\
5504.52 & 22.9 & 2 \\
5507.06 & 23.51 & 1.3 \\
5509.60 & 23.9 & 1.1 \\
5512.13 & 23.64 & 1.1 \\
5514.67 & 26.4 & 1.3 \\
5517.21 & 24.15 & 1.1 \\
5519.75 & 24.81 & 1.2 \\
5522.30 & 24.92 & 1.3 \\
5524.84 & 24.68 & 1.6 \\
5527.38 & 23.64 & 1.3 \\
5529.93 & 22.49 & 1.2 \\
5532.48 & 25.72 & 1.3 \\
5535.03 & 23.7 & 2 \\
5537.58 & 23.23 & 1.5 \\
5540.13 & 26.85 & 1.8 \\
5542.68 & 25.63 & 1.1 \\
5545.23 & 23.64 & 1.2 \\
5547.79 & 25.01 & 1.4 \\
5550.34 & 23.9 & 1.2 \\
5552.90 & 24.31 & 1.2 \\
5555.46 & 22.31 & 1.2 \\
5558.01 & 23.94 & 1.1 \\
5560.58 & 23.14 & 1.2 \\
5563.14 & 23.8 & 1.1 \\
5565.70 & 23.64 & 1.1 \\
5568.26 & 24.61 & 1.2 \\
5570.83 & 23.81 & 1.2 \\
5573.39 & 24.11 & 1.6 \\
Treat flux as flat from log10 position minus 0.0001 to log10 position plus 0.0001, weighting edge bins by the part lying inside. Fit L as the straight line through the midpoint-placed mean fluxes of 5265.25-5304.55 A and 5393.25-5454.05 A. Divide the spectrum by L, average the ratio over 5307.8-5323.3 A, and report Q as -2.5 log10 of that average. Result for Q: -0.10 mag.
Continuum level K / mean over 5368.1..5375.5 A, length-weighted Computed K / 24.7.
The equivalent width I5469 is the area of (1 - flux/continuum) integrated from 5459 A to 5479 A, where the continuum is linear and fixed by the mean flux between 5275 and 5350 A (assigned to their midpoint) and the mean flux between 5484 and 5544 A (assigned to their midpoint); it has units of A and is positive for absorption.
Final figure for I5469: 0.6 A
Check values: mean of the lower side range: 23.5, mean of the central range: 23.4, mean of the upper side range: 24.2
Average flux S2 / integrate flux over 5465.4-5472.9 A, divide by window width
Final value 23.7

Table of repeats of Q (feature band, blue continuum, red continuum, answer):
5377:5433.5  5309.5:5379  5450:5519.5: 0.014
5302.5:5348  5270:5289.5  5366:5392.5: 0.017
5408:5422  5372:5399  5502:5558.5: 0.023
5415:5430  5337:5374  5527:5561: -0.048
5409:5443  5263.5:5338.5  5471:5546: -0.060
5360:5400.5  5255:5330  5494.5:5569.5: -0.047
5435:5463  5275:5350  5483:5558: -0.029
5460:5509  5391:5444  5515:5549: 0.031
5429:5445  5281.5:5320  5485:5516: -0.050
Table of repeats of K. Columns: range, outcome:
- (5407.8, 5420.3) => 23.9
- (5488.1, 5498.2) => 23.9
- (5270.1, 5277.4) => 21.9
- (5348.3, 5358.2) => 26.1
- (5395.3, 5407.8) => 21.7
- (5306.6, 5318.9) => 25.1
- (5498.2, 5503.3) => 24.6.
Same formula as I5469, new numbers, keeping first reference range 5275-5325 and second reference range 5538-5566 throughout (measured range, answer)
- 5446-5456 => 0.39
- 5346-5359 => -0.86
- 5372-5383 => -0.31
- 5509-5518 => -0.17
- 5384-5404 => 0.35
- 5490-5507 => 0.16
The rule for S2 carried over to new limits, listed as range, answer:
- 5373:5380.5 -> 25.1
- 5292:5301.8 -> 23.6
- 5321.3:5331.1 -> 22.2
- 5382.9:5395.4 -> 24.8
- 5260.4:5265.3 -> 19.1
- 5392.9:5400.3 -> 23.6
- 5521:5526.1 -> 24.8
